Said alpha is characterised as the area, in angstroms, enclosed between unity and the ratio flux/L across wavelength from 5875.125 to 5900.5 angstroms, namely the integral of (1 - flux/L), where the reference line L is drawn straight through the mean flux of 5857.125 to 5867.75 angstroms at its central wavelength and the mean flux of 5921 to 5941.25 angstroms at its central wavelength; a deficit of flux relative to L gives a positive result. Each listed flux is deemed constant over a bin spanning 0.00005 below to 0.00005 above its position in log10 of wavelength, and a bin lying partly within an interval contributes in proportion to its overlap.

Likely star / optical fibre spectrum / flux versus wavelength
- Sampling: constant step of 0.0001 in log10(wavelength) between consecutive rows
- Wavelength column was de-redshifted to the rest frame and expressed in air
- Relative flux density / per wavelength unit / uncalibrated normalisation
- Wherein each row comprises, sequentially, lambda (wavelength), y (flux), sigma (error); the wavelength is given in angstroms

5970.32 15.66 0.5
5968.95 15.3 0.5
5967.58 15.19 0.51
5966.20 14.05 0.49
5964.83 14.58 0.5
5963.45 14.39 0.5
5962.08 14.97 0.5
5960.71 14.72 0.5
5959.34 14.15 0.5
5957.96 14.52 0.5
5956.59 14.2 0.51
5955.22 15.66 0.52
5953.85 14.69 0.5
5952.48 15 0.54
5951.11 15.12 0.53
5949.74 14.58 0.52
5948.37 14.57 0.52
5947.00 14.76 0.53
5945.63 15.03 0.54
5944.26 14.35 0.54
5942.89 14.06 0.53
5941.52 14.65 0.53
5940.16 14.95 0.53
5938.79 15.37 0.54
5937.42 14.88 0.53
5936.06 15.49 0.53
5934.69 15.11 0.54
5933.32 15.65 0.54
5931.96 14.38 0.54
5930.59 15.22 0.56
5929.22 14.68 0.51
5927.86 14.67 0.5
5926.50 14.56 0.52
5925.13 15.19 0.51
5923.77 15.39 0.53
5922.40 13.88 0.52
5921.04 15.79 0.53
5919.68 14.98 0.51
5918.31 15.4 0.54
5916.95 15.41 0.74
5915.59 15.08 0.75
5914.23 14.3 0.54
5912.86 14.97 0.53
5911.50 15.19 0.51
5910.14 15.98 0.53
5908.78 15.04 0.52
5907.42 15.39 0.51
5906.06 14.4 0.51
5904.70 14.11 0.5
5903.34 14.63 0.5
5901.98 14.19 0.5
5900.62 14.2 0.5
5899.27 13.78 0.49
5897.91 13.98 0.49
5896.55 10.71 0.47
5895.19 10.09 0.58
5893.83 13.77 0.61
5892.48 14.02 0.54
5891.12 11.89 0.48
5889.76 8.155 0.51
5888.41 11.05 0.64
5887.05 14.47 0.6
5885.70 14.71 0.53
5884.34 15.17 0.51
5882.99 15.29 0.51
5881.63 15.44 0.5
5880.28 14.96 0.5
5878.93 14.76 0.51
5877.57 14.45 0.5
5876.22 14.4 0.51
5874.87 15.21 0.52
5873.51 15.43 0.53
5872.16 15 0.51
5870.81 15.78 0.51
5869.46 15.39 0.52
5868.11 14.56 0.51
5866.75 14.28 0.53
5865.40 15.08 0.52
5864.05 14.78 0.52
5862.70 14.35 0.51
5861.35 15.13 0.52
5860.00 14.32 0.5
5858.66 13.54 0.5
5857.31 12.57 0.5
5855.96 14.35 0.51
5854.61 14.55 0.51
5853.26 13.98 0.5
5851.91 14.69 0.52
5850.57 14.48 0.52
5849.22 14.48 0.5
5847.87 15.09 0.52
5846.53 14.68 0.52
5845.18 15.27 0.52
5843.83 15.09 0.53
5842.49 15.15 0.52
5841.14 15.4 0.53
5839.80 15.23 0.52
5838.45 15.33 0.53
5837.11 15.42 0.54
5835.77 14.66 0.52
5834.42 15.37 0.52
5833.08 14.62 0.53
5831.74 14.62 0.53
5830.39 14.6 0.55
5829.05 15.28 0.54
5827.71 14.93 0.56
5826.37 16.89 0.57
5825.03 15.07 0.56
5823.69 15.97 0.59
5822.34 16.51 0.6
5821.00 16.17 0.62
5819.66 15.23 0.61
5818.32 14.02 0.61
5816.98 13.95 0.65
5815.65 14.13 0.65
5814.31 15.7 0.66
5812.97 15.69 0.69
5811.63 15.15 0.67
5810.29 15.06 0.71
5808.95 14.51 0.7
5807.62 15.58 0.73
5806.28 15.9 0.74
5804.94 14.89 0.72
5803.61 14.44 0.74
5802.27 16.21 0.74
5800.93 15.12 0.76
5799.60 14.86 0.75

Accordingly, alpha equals 2.0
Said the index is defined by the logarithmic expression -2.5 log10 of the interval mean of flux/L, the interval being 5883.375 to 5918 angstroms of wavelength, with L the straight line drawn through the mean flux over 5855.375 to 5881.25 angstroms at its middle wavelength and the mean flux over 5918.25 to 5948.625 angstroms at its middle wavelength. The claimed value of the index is 0.07 mag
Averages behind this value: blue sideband 14.7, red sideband 14.9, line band 13.8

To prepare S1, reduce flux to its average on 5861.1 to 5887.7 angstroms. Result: 14.9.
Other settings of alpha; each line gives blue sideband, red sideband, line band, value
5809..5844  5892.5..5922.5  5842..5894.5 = 1.4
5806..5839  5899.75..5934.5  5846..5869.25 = 1.0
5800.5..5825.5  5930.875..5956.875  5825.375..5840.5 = 0.0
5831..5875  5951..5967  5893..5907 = 1.2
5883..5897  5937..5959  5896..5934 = -3.3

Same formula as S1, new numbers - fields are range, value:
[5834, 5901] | 14.3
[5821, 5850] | 15.2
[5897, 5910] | 14.4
